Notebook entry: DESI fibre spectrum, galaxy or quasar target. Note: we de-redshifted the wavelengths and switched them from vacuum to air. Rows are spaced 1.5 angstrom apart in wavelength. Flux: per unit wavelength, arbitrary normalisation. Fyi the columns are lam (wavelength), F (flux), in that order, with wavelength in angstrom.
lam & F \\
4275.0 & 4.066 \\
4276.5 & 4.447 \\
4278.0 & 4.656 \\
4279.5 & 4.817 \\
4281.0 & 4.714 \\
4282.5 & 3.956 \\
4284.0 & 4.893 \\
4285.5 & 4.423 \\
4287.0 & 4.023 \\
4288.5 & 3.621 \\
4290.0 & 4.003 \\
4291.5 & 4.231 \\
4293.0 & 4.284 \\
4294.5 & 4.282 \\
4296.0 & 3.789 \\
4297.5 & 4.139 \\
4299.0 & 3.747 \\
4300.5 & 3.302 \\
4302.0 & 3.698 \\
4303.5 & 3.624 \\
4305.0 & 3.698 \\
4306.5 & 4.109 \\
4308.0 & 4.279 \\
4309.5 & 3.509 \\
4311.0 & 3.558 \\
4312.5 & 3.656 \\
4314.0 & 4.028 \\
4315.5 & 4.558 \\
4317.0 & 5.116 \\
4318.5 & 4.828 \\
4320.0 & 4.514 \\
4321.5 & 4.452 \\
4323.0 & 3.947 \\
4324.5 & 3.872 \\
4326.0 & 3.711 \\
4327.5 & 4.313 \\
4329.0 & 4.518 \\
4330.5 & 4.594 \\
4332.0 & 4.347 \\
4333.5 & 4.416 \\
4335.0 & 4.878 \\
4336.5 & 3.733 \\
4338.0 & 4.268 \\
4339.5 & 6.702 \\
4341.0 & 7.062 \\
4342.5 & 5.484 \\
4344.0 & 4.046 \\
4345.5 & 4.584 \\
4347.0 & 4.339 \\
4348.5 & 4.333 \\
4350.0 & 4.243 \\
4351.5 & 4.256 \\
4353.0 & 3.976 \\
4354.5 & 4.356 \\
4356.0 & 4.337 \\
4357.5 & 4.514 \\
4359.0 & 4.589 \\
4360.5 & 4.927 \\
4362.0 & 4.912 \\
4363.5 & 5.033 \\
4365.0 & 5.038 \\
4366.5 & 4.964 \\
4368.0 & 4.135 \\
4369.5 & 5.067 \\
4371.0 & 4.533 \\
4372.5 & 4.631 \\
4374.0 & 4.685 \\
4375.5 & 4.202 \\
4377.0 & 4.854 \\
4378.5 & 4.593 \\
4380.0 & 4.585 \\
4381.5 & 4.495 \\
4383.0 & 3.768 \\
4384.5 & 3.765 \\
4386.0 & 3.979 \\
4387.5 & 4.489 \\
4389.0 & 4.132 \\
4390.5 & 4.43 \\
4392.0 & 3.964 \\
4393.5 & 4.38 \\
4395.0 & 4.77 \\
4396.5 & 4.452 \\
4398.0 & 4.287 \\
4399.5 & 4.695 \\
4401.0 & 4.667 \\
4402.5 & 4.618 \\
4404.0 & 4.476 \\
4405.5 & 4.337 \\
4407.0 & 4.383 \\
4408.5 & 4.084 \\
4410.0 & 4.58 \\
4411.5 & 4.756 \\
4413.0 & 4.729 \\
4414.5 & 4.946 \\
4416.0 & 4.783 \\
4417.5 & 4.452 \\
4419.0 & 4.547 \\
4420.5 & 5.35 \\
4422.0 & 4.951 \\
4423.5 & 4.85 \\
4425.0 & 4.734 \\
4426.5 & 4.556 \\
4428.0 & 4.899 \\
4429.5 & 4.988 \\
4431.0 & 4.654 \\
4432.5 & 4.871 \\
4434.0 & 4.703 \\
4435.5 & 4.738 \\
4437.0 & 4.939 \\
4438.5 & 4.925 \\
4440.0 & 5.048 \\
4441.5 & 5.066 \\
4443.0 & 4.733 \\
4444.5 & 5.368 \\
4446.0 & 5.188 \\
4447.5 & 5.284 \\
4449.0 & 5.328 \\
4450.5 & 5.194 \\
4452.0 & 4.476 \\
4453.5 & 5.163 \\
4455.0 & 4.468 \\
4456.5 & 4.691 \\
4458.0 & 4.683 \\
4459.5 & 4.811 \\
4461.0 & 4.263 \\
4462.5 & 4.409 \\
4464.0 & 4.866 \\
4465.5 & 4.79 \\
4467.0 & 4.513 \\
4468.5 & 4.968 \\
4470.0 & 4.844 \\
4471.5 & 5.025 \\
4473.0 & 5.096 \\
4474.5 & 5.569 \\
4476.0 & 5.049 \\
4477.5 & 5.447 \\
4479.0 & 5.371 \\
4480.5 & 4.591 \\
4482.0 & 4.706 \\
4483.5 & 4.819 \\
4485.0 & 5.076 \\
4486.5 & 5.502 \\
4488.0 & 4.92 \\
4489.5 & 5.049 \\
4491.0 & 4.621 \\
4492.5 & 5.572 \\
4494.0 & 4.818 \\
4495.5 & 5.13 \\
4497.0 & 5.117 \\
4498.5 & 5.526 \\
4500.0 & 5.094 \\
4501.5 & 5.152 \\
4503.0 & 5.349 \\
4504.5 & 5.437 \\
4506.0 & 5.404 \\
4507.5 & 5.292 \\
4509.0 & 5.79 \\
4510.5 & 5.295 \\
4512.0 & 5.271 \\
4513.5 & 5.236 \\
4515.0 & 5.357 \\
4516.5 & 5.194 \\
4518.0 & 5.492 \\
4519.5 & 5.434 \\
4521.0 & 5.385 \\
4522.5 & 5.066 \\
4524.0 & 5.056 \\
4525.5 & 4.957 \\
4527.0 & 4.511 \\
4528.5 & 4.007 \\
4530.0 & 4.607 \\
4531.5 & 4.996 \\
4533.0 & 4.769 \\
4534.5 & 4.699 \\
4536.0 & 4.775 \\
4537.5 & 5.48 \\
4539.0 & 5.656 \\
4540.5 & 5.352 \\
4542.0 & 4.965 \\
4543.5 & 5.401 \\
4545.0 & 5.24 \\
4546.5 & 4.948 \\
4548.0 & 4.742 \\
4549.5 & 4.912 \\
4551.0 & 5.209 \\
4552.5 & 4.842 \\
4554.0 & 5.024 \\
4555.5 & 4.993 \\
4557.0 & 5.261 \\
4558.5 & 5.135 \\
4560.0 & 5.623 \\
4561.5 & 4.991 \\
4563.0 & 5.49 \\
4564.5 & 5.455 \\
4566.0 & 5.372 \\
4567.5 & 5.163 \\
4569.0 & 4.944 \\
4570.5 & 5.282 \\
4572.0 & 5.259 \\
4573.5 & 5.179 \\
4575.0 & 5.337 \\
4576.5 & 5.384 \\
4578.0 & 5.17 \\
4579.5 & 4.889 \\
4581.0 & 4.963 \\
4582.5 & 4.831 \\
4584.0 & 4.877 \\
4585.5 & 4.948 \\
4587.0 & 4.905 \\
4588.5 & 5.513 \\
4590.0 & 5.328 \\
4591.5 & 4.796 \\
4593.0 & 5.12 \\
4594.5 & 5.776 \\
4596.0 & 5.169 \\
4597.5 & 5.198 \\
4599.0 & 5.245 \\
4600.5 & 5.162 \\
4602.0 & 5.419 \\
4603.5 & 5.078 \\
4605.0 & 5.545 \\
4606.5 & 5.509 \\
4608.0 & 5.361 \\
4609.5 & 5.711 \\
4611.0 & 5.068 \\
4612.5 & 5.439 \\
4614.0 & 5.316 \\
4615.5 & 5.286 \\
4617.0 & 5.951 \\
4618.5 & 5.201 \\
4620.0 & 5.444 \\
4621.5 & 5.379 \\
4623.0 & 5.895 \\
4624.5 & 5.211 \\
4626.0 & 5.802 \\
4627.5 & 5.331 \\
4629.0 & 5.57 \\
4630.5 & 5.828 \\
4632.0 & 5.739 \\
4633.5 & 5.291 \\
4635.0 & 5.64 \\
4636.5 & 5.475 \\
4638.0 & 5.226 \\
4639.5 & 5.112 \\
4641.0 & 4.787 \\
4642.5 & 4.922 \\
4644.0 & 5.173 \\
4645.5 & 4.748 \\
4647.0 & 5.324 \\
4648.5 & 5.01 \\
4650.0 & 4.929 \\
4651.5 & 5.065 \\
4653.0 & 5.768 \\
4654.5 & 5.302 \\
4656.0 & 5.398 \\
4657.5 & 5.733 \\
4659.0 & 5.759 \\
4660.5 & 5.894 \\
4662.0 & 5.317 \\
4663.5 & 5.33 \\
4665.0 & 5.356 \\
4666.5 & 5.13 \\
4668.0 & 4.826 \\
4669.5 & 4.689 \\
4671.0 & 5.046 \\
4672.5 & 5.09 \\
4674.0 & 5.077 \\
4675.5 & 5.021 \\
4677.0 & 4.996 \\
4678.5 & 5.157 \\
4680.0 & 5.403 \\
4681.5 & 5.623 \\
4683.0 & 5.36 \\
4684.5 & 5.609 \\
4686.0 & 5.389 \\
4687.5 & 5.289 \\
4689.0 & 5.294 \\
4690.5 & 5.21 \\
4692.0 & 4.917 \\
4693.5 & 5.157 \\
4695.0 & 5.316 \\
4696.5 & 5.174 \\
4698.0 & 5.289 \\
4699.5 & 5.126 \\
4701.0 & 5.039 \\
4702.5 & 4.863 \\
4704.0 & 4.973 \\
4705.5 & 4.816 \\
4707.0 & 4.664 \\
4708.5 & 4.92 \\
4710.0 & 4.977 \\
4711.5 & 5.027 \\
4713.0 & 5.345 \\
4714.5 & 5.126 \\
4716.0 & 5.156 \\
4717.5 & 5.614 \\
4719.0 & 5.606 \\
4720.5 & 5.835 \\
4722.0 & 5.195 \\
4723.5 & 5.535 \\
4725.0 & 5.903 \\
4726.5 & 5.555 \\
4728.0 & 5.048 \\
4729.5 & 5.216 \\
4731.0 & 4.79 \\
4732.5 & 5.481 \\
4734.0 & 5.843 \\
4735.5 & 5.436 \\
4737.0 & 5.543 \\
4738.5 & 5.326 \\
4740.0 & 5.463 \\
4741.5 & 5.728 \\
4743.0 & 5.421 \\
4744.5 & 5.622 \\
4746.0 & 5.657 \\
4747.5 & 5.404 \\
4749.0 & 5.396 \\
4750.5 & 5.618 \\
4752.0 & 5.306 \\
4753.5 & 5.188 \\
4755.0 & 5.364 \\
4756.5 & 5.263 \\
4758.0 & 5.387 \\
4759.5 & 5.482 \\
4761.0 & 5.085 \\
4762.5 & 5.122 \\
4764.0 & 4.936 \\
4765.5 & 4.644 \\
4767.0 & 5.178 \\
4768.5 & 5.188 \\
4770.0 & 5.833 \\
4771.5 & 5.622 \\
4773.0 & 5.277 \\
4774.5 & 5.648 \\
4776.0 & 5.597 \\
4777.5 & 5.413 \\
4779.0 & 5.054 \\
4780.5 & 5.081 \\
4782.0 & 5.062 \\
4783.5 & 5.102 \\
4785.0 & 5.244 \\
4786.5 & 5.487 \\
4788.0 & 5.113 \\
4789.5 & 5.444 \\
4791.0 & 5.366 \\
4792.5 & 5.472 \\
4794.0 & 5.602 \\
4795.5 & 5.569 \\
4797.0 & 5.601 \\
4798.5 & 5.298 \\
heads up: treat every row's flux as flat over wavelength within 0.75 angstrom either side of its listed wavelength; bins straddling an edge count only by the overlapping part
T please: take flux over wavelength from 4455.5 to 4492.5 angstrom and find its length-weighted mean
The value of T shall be 4.91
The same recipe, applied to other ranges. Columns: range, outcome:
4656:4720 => 5.21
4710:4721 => 5.35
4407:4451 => 4.86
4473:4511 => 5.19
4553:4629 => 5.28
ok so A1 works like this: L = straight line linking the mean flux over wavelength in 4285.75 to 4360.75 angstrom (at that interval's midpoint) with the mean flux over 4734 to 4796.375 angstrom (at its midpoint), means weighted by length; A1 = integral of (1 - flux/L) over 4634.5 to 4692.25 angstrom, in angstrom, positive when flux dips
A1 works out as -1.4 angstrom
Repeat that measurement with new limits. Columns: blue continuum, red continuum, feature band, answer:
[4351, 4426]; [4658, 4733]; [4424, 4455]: -1.82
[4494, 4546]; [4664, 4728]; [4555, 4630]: -1.62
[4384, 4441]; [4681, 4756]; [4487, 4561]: -3.98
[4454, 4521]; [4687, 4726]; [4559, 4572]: -0.41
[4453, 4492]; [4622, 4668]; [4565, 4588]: 0.30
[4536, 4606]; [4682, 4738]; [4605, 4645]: -1.50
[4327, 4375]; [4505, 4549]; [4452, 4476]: 0.74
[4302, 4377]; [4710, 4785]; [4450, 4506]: -2.43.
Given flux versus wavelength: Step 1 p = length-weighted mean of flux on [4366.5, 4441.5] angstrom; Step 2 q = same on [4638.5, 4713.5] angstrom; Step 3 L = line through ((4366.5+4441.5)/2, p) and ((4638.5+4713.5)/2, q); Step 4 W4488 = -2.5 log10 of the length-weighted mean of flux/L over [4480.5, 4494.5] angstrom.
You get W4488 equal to -0.049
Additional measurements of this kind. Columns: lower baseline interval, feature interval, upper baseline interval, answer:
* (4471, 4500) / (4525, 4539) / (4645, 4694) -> 0.07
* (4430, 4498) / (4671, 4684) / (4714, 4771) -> 0.01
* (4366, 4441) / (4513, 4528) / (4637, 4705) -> -0.06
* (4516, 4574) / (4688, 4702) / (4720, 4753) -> 0.05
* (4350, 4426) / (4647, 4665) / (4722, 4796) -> -0.05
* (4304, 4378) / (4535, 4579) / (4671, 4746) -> -0.05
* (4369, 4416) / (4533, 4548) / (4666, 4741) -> -0.06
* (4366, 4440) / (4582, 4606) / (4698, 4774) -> -0.04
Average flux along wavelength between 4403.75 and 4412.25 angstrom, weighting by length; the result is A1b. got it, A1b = 4.43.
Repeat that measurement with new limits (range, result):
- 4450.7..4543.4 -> 5.04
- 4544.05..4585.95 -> 5.13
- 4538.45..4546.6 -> 5.28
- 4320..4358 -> 4.53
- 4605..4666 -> 5.39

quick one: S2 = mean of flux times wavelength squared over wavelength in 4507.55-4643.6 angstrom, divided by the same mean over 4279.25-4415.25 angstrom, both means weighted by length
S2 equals 1.3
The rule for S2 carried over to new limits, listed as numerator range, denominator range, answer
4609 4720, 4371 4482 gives 1.24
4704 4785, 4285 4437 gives 1.41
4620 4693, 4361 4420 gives 1.32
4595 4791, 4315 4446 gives 1.32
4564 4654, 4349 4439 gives 1.27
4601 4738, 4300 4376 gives 1.38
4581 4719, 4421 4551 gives 1.13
